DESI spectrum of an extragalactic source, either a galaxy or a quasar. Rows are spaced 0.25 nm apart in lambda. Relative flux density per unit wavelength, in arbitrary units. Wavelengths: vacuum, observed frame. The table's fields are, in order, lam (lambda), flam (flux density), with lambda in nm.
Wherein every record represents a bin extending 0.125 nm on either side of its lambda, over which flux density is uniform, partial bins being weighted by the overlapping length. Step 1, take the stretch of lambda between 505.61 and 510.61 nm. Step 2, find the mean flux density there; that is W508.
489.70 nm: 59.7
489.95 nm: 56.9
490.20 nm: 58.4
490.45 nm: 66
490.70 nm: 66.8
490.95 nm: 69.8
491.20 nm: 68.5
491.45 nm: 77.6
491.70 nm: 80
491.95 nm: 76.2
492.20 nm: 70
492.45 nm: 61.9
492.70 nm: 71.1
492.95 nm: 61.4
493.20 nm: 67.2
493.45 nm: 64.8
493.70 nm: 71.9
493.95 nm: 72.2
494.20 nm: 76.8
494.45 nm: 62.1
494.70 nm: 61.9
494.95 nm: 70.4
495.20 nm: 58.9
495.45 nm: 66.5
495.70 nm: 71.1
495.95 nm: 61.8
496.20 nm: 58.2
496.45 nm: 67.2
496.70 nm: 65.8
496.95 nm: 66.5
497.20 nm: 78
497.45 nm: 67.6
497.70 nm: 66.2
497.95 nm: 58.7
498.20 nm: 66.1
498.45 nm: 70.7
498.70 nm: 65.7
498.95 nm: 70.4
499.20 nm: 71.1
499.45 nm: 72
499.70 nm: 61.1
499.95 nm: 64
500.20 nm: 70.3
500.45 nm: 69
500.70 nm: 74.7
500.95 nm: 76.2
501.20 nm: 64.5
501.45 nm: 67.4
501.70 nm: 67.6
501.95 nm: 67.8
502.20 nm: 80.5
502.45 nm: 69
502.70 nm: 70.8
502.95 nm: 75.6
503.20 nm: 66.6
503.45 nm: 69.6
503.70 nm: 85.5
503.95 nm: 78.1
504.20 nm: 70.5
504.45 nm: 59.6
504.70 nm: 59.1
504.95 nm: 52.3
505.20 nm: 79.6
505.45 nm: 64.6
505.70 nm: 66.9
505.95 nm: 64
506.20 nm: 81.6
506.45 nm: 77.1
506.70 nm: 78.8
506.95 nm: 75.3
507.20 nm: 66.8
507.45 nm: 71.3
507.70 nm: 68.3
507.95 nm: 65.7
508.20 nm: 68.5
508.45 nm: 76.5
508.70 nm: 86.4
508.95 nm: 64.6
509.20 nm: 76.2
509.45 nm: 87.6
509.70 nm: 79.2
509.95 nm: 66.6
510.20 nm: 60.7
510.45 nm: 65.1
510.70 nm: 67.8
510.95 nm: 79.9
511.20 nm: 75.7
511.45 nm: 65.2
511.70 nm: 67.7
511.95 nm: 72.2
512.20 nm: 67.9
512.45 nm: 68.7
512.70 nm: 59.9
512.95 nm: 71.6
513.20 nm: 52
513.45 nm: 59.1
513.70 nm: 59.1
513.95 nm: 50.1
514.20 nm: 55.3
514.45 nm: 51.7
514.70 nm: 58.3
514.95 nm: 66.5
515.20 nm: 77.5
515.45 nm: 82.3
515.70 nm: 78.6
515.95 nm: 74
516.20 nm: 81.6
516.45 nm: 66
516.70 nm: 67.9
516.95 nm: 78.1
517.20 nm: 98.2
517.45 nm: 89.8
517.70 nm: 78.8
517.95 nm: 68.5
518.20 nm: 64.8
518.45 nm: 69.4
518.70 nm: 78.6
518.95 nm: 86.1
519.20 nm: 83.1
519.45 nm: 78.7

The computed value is 72.4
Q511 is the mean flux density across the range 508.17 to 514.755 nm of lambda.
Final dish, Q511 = 67.2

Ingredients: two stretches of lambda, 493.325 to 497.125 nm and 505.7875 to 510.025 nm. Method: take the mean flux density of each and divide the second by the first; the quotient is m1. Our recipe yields 1.1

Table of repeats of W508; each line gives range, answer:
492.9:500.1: 66.8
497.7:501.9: 68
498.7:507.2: 70.2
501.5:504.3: 72.7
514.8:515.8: 75.7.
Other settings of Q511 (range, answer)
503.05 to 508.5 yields 70.2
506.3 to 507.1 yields 76.9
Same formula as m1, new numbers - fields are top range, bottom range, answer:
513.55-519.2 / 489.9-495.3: 1.06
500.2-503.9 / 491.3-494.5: 1.02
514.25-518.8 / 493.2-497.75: 1.10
